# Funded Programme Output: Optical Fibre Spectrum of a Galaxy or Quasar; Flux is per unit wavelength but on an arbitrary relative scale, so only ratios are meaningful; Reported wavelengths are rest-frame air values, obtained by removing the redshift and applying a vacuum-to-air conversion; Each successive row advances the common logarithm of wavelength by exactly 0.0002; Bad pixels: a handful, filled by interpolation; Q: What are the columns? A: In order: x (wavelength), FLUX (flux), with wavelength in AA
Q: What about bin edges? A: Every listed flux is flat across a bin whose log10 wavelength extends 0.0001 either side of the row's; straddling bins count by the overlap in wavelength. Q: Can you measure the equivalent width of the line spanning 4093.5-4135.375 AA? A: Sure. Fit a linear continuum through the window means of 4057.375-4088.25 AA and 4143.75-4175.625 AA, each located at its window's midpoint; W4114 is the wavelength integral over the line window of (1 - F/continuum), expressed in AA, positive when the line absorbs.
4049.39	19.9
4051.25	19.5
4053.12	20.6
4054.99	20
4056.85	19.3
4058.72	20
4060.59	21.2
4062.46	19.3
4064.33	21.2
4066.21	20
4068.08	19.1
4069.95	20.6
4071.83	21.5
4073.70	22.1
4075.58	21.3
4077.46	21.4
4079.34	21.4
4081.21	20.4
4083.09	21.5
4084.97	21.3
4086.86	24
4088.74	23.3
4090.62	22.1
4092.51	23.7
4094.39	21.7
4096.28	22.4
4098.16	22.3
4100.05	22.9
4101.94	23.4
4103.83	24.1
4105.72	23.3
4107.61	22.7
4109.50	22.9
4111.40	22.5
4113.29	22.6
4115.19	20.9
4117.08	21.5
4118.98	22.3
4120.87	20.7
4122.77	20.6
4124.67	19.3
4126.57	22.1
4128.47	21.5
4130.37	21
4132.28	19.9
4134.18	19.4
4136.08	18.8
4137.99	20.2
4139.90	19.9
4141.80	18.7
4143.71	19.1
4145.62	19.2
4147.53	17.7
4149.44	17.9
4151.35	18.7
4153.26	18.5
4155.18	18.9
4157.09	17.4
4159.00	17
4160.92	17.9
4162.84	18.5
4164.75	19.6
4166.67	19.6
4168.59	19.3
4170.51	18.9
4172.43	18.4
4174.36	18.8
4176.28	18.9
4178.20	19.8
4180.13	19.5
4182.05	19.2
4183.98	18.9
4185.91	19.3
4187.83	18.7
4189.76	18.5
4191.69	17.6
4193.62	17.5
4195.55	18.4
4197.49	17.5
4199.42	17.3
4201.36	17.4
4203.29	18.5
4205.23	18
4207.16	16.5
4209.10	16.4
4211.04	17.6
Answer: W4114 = -4.1 AA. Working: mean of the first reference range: 21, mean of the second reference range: 18.5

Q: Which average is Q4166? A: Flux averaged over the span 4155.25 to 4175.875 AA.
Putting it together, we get 18.6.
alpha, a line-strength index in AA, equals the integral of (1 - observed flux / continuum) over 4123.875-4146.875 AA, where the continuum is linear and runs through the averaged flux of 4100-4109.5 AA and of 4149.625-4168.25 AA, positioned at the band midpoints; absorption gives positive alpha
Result 0.7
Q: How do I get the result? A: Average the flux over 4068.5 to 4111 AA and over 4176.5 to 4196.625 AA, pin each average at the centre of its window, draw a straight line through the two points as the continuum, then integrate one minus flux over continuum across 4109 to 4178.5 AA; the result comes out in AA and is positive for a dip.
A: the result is 2.2 AA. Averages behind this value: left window 22.3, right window 18.7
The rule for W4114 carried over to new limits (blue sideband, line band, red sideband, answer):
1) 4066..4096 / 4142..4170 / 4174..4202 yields 1.3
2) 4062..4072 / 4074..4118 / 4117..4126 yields -3.8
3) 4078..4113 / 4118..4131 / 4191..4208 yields 0.1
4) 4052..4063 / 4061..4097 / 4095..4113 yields -0.1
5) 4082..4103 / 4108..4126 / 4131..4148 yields -0.6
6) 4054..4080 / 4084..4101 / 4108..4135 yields -1.4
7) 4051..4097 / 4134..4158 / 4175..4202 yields 0.9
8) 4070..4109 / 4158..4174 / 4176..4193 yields 0.7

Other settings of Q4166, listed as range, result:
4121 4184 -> 19.2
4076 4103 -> 22.3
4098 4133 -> 21.9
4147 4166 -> 18.2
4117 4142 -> 20.4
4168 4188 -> 19.1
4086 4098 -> 22.8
